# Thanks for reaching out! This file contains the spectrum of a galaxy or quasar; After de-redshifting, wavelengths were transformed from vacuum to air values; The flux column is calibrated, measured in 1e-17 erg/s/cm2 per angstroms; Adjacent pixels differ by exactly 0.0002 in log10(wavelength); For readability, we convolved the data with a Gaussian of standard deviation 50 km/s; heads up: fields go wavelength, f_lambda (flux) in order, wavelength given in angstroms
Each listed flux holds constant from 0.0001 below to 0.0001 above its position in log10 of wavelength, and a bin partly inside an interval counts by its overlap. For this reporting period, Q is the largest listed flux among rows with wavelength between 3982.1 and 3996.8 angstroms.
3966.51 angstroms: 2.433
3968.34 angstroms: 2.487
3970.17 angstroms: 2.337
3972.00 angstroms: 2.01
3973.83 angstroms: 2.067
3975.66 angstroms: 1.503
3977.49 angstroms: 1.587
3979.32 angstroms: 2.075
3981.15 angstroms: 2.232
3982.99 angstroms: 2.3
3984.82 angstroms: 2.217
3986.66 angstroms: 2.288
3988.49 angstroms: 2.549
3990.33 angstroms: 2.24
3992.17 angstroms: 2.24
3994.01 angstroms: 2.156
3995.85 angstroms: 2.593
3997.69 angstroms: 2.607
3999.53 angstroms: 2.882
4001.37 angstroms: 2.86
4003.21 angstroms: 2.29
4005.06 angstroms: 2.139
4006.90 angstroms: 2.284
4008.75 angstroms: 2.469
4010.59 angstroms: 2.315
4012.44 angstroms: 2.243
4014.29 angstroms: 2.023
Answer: 2.593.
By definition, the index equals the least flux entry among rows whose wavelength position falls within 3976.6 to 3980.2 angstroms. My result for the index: 1.587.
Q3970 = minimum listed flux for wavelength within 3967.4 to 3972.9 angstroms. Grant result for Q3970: 2.01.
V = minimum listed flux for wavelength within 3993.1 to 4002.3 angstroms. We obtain 2.156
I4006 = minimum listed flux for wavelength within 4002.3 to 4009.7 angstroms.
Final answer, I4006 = 2.139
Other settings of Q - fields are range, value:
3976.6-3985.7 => 2.3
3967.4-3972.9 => 2.487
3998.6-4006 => 2.882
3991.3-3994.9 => 2.24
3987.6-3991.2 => 2.549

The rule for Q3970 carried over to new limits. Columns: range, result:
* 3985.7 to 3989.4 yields 2.288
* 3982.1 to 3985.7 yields 2.217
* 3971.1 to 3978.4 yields 1.503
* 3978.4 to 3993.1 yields 2.075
